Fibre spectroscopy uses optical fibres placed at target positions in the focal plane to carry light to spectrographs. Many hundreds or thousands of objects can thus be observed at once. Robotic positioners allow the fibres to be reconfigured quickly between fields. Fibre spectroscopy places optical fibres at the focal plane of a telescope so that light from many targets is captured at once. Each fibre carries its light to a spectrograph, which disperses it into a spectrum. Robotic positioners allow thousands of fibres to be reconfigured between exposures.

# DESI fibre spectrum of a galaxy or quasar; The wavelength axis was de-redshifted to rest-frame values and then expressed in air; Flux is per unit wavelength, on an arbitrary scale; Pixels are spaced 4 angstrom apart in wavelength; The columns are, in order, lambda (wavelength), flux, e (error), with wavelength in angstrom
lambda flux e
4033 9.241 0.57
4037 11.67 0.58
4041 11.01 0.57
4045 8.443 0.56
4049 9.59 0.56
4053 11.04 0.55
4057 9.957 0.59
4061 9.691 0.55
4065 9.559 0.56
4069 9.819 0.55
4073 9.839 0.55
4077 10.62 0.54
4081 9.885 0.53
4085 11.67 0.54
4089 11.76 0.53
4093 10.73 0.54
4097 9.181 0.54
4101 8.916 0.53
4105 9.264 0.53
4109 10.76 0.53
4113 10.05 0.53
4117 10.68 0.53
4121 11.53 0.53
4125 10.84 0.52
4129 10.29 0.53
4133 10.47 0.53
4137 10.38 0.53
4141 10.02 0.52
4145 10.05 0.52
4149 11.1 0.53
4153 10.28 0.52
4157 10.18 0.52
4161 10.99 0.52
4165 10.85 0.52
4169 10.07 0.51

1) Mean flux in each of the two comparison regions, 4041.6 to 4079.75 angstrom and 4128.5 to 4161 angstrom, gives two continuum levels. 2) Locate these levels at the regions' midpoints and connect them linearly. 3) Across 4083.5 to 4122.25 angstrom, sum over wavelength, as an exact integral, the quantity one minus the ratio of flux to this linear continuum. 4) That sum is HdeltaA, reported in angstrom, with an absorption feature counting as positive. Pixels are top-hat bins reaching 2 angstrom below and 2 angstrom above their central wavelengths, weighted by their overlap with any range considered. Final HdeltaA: -1.08 angstrom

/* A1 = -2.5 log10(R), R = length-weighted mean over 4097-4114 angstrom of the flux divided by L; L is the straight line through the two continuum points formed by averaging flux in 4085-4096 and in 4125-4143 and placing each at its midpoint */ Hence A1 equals 0.13 mag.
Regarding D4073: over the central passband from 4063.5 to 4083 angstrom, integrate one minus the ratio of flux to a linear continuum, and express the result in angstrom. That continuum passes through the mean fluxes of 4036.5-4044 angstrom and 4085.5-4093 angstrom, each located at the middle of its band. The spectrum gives 2.3 angstrom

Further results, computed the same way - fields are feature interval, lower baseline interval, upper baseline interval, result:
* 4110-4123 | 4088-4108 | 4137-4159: -0.9 angstrom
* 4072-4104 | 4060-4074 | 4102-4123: -0.9 angstrom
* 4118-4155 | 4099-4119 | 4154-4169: -1.1 angstrom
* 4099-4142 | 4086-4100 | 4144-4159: 0.7 angstrom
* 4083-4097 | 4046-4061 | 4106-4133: -1.0 angstrom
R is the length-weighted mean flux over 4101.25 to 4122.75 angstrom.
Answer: 10.3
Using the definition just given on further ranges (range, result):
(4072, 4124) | 10.4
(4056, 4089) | 10.2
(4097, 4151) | 10.3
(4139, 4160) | 10.4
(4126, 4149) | 10.3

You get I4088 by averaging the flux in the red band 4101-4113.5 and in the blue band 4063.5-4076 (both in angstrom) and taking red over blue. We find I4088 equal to 1.0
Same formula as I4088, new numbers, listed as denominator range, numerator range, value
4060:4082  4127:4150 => 1.04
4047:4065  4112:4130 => 1.07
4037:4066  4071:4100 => 1.04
